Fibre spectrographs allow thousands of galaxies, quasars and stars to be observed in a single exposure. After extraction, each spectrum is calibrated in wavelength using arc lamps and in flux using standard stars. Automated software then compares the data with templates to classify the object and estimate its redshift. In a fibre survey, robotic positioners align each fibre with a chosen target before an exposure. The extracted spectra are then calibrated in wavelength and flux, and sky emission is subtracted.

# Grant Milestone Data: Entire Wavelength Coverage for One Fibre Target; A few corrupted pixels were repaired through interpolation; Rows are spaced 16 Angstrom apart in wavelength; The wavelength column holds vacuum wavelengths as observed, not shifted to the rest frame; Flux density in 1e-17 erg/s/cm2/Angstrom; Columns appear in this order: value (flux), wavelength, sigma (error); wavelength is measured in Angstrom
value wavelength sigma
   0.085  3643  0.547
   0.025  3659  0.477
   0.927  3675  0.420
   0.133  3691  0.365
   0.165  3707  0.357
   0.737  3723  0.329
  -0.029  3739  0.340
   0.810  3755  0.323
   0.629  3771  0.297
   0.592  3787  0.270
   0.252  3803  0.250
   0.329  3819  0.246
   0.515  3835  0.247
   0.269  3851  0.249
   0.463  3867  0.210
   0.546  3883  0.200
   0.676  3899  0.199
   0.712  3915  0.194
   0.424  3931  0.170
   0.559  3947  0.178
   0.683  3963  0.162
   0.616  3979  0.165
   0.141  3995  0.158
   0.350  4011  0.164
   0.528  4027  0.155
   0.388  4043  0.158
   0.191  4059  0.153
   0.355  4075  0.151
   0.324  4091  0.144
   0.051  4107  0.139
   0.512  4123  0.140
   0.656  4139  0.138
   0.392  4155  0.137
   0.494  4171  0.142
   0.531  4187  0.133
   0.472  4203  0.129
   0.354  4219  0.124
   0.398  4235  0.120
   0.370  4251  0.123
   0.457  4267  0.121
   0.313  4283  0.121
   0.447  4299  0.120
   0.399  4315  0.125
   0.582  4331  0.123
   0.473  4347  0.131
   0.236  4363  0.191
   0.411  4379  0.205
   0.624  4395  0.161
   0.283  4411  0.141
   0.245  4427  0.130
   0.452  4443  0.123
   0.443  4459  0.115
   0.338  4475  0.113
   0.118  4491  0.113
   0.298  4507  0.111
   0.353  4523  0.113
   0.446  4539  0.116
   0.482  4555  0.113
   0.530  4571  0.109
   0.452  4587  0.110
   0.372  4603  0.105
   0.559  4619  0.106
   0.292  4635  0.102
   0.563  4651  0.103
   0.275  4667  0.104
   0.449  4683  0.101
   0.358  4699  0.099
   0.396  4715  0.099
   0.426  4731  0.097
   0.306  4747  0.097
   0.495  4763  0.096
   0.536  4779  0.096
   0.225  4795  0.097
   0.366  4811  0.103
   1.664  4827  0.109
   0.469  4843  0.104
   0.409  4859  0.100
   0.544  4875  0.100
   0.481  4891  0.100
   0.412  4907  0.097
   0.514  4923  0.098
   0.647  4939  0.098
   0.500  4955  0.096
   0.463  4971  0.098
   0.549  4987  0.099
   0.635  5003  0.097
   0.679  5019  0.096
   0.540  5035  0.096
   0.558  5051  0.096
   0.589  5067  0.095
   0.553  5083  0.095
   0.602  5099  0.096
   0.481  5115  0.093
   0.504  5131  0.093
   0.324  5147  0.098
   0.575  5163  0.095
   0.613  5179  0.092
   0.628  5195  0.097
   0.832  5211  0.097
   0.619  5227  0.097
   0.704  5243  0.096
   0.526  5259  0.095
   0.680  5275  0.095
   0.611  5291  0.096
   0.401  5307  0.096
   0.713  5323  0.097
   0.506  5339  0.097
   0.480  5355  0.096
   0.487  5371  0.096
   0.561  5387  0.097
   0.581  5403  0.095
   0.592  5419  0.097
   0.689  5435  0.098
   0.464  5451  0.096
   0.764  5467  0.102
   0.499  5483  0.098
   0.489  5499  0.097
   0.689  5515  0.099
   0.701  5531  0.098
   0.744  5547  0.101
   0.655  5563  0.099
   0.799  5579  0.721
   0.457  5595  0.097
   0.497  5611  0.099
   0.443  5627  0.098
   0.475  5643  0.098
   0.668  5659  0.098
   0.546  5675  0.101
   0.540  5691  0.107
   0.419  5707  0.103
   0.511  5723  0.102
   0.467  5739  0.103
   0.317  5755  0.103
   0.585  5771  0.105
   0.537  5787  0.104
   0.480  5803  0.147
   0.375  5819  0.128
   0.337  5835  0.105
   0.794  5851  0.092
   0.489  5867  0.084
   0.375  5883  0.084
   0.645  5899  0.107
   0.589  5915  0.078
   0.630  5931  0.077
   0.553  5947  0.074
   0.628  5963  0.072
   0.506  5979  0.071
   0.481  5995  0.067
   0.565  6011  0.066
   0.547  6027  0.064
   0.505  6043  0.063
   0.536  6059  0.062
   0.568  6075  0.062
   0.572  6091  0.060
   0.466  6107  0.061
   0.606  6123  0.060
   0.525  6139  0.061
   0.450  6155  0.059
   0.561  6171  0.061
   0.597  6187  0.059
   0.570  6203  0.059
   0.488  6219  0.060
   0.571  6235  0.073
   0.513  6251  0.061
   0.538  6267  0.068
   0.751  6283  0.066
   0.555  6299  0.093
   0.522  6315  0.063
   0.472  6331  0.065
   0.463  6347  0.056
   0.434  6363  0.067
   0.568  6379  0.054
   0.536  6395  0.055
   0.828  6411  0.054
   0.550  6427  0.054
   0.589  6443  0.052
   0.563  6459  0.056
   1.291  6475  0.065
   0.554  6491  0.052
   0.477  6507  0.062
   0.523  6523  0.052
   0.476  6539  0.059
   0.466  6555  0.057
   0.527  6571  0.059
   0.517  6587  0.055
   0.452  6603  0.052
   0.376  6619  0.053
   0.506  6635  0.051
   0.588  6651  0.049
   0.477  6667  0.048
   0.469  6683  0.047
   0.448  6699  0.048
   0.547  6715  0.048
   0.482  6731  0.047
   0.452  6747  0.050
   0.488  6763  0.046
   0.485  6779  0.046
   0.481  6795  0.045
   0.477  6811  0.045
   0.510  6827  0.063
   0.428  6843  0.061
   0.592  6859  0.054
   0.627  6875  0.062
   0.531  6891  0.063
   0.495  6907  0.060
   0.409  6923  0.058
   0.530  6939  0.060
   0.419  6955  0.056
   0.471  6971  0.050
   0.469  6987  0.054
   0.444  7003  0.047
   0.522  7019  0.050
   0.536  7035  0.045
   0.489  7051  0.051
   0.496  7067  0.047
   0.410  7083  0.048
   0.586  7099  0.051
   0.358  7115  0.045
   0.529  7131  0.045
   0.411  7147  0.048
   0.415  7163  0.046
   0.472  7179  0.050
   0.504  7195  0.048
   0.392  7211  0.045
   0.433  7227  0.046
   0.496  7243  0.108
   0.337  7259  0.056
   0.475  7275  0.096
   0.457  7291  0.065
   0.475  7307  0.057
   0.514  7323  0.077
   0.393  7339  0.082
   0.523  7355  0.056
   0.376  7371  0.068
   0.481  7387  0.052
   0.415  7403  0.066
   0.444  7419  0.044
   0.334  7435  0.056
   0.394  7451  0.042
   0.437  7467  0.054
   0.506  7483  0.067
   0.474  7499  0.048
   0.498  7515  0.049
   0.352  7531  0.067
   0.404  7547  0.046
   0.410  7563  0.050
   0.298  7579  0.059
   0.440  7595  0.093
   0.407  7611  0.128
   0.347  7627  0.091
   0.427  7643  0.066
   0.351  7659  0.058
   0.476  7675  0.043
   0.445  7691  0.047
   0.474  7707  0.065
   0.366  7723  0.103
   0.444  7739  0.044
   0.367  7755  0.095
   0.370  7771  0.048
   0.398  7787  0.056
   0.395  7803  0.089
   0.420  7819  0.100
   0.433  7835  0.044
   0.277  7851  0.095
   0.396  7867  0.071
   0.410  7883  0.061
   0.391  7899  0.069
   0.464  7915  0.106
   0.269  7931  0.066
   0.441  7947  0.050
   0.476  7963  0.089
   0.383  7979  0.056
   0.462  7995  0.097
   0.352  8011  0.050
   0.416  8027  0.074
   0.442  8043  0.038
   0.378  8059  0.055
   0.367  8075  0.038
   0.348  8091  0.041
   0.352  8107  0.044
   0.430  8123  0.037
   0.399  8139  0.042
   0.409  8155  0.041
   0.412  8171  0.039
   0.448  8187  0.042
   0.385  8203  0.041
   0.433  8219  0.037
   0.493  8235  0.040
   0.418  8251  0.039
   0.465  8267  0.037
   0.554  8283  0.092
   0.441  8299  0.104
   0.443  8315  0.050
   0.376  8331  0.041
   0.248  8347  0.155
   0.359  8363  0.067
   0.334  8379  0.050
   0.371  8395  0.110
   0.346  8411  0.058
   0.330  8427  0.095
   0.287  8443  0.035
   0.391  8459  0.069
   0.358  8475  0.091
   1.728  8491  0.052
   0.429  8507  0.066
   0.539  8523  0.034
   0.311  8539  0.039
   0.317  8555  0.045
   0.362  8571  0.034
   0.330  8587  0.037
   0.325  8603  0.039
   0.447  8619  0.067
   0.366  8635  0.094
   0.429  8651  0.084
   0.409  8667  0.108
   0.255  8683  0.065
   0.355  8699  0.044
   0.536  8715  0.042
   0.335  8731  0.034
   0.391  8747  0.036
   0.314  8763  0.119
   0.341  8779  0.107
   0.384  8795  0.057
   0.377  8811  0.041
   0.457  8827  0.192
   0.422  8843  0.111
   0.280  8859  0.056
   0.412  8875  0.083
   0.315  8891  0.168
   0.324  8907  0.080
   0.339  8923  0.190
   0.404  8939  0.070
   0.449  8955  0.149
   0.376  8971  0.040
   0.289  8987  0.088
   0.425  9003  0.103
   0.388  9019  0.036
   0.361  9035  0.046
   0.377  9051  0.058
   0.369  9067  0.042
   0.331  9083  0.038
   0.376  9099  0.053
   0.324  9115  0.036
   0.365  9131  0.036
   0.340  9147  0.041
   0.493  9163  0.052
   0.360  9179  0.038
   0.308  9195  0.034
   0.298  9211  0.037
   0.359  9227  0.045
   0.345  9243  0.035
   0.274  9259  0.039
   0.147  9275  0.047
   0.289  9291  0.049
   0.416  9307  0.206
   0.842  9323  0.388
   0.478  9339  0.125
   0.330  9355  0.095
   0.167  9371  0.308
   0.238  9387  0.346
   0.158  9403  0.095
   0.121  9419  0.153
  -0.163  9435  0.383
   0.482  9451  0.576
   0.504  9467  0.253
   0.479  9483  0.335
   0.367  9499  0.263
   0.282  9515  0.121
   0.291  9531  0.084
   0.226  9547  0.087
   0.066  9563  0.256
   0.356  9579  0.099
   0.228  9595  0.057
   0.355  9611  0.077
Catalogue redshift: 0.29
